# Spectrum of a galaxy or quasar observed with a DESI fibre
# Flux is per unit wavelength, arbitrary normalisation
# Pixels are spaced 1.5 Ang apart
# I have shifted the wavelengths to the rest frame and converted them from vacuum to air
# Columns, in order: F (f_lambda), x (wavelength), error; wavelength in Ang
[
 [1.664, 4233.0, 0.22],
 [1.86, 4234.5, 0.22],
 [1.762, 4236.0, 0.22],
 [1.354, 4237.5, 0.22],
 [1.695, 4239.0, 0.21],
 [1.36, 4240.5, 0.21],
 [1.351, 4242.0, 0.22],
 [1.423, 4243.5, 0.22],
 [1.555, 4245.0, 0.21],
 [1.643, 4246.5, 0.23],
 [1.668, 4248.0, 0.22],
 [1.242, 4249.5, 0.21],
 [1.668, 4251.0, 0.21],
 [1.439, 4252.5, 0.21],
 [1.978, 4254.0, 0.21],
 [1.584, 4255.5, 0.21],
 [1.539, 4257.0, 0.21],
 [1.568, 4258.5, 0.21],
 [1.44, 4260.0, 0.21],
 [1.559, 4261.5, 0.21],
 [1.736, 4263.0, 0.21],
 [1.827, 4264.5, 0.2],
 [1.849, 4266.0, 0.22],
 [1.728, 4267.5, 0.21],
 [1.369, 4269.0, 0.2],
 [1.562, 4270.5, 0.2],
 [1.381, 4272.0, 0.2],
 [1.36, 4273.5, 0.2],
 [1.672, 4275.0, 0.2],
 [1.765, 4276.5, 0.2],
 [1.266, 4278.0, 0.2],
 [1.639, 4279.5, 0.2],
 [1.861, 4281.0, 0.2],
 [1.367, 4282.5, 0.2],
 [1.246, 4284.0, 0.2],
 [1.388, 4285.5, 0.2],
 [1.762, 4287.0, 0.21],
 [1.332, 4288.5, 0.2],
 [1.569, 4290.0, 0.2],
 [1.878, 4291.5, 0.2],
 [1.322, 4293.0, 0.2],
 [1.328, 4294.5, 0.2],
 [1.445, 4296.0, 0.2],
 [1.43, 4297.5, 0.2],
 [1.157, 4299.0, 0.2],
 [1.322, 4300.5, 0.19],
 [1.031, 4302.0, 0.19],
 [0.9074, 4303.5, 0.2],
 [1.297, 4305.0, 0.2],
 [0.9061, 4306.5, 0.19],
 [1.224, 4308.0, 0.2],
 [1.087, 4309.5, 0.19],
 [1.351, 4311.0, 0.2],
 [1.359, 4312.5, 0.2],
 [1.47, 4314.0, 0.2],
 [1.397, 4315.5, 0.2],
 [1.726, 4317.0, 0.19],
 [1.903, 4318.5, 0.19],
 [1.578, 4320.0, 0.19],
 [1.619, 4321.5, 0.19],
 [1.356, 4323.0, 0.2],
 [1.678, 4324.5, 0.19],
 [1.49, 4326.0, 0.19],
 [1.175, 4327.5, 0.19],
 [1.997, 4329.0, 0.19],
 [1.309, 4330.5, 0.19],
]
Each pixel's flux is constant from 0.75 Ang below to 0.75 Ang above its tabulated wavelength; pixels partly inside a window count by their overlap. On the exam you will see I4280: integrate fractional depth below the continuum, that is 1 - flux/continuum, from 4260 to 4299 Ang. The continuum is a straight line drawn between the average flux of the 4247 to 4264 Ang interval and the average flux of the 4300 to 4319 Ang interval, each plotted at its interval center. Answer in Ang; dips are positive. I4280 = -2.0 Ang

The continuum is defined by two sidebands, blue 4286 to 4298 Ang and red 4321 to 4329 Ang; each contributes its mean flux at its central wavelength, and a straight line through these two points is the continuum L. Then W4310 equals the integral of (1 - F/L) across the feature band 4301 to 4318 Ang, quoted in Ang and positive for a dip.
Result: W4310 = 2.8 Ang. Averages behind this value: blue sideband 1.51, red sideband 1.51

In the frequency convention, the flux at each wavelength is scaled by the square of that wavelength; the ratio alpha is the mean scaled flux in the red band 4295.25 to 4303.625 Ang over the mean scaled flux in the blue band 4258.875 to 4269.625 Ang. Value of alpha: 0.77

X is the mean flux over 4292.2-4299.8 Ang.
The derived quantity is 1.34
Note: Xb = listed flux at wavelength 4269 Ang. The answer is 1.369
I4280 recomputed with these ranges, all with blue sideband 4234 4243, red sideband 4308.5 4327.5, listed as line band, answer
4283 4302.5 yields 1.3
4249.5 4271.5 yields -1.2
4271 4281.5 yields -0.3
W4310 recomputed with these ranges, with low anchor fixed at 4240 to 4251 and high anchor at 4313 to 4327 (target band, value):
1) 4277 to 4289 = 0.3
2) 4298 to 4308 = 2.8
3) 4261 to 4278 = -1.1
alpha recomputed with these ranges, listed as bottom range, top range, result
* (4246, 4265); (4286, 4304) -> 0.88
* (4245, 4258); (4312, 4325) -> 1.02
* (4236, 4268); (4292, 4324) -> 0.88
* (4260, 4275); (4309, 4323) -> 0.96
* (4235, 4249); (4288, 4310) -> 0.86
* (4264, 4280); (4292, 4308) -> 0.79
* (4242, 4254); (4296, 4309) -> 0.78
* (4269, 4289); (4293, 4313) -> 0.82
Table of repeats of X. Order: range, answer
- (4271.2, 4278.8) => 1.49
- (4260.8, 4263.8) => 1.65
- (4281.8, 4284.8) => 1.31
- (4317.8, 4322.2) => 1.7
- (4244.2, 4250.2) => 1.53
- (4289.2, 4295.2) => 1.52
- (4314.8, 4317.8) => 1.57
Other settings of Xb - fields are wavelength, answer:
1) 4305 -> 1.297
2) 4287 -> 1.762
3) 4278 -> 1.266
